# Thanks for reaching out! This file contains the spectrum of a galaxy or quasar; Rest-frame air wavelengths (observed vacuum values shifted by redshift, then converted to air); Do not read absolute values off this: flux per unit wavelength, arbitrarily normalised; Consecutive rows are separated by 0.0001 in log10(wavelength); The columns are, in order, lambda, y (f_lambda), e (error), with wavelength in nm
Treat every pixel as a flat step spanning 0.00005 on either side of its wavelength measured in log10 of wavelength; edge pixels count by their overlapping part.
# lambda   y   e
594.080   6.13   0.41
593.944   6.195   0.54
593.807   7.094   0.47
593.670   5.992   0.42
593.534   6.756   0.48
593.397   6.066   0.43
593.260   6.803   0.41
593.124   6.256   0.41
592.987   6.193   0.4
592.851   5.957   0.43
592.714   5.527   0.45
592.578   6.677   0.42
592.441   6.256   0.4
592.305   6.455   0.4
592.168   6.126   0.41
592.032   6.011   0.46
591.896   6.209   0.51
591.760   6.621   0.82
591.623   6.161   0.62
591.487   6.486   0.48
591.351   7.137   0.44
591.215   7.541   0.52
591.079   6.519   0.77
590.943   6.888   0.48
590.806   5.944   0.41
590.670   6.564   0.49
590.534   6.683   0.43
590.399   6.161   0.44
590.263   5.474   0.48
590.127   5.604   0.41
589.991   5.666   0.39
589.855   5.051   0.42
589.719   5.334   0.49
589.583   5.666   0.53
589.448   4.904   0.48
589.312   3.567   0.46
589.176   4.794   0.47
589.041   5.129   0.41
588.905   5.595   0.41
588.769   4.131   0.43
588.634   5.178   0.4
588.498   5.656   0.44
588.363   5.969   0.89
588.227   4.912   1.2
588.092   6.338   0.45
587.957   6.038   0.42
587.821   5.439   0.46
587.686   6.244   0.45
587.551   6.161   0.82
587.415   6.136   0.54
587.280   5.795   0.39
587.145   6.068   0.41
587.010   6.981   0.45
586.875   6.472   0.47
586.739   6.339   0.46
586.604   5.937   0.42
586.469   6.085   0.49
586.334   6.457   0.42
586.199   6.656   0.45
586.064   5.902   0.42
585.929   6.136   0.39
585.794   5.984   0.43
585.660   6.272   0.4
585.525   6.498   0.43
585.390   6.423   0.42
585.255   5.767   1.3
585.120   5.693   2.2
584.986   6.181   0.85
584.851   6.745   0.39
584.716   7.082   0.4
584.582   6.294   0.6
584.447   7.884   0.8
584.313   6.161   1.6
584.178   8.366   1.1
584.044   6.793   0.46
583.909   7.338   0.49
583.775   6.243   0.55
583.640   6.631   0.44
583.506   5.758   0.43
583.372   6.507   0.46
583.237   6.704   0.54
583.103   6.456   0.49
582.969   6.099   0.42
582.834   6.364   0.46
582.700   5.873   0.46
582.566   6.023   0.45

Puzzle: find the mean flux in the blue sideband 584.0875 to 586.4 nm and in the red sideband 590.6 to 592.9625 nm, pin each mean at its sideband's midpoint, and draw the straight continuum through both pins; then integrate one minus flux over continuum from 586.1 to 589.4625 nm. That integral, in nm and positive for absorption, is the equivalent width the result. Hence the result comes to 0.38 nm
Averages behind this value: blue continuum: 6.5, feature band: 5.73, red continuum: 6.41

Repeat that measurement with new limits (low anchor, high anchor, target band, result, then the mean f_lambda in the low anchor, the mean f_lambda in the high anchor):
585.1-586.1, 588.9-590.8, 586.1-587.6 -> -0.091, 6.11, 5.46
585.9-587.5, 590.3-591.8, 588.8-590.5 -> 0.322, 6.25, 6.59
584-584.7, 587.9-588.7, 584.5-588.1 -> 0.090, 7.12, 5.68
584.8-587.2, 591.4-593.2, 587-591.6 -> 0.324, 6.25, 6.24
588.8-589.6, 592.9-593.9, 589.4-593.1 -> -0.351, 4.86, 6.44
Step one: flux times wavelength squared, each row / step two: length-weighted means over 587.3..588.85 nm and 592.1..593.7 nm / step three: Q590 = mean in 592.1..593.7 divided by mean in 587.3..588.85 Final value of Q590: 1.13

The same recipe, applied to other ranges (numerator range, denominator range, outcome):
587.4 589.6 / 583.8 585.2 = 0.80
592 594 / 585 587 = 1.04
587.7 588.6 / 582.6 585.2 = 0.88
